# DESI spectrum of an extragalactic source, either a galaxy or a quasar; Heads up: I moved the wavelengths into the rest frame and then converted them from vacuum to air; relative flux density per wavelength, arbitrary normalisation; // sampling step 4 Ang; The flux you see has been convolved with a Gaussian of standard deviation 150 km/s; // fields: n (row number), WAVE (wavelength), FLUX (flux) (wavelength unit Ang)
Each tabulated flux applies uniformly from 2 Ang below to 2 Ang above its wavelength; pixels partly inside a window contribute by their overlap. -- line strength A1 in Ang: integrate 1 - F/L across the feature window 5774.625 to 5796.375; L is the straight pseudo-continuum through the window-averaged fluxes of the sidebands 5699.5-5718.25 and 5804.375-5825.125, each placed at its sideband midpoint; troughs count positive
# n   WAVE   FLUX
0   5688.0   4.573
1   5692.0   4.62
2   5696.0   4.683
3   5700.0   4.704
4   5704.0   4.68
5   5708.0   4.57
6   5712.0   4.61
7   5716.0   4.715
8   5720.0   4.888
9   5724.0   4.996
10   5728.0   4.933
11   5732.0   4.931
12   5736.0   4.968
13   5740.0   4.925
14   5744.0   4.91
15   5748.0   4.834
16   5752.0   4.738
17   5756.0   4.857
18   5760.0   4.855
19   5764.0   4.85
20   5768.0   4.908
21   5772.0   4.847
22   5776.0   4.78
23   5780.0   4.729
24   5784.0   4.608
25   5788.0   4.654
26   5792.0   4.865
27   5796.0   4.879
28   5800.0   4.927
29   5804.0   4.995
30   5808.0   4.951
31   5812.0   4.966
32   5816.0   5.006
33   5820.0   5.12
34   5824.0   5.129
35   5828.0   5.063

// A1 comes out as 0.8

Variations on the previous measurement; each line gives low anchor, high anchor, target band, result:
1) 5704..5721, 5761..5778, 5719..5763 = -1.2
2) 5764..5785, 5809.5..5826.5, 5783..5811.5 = 0.4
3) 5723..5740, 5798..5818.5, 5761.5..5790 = 1.1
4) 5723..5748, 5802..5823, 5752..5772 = 0.4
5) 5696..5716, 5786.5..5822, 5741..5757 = -0.2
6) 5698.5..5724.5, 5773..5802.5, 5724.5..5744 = -0.8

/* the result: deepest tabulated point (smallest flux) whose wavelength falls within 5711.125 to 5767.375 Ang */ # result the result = 4.61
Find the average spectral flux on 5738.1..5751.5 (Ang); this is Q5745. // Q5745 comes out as 4.87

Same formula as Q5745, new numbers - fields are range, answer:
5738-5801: 4.82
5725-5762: 4.89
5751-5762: 4.82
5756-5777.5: 4.85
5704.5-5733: 4.8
